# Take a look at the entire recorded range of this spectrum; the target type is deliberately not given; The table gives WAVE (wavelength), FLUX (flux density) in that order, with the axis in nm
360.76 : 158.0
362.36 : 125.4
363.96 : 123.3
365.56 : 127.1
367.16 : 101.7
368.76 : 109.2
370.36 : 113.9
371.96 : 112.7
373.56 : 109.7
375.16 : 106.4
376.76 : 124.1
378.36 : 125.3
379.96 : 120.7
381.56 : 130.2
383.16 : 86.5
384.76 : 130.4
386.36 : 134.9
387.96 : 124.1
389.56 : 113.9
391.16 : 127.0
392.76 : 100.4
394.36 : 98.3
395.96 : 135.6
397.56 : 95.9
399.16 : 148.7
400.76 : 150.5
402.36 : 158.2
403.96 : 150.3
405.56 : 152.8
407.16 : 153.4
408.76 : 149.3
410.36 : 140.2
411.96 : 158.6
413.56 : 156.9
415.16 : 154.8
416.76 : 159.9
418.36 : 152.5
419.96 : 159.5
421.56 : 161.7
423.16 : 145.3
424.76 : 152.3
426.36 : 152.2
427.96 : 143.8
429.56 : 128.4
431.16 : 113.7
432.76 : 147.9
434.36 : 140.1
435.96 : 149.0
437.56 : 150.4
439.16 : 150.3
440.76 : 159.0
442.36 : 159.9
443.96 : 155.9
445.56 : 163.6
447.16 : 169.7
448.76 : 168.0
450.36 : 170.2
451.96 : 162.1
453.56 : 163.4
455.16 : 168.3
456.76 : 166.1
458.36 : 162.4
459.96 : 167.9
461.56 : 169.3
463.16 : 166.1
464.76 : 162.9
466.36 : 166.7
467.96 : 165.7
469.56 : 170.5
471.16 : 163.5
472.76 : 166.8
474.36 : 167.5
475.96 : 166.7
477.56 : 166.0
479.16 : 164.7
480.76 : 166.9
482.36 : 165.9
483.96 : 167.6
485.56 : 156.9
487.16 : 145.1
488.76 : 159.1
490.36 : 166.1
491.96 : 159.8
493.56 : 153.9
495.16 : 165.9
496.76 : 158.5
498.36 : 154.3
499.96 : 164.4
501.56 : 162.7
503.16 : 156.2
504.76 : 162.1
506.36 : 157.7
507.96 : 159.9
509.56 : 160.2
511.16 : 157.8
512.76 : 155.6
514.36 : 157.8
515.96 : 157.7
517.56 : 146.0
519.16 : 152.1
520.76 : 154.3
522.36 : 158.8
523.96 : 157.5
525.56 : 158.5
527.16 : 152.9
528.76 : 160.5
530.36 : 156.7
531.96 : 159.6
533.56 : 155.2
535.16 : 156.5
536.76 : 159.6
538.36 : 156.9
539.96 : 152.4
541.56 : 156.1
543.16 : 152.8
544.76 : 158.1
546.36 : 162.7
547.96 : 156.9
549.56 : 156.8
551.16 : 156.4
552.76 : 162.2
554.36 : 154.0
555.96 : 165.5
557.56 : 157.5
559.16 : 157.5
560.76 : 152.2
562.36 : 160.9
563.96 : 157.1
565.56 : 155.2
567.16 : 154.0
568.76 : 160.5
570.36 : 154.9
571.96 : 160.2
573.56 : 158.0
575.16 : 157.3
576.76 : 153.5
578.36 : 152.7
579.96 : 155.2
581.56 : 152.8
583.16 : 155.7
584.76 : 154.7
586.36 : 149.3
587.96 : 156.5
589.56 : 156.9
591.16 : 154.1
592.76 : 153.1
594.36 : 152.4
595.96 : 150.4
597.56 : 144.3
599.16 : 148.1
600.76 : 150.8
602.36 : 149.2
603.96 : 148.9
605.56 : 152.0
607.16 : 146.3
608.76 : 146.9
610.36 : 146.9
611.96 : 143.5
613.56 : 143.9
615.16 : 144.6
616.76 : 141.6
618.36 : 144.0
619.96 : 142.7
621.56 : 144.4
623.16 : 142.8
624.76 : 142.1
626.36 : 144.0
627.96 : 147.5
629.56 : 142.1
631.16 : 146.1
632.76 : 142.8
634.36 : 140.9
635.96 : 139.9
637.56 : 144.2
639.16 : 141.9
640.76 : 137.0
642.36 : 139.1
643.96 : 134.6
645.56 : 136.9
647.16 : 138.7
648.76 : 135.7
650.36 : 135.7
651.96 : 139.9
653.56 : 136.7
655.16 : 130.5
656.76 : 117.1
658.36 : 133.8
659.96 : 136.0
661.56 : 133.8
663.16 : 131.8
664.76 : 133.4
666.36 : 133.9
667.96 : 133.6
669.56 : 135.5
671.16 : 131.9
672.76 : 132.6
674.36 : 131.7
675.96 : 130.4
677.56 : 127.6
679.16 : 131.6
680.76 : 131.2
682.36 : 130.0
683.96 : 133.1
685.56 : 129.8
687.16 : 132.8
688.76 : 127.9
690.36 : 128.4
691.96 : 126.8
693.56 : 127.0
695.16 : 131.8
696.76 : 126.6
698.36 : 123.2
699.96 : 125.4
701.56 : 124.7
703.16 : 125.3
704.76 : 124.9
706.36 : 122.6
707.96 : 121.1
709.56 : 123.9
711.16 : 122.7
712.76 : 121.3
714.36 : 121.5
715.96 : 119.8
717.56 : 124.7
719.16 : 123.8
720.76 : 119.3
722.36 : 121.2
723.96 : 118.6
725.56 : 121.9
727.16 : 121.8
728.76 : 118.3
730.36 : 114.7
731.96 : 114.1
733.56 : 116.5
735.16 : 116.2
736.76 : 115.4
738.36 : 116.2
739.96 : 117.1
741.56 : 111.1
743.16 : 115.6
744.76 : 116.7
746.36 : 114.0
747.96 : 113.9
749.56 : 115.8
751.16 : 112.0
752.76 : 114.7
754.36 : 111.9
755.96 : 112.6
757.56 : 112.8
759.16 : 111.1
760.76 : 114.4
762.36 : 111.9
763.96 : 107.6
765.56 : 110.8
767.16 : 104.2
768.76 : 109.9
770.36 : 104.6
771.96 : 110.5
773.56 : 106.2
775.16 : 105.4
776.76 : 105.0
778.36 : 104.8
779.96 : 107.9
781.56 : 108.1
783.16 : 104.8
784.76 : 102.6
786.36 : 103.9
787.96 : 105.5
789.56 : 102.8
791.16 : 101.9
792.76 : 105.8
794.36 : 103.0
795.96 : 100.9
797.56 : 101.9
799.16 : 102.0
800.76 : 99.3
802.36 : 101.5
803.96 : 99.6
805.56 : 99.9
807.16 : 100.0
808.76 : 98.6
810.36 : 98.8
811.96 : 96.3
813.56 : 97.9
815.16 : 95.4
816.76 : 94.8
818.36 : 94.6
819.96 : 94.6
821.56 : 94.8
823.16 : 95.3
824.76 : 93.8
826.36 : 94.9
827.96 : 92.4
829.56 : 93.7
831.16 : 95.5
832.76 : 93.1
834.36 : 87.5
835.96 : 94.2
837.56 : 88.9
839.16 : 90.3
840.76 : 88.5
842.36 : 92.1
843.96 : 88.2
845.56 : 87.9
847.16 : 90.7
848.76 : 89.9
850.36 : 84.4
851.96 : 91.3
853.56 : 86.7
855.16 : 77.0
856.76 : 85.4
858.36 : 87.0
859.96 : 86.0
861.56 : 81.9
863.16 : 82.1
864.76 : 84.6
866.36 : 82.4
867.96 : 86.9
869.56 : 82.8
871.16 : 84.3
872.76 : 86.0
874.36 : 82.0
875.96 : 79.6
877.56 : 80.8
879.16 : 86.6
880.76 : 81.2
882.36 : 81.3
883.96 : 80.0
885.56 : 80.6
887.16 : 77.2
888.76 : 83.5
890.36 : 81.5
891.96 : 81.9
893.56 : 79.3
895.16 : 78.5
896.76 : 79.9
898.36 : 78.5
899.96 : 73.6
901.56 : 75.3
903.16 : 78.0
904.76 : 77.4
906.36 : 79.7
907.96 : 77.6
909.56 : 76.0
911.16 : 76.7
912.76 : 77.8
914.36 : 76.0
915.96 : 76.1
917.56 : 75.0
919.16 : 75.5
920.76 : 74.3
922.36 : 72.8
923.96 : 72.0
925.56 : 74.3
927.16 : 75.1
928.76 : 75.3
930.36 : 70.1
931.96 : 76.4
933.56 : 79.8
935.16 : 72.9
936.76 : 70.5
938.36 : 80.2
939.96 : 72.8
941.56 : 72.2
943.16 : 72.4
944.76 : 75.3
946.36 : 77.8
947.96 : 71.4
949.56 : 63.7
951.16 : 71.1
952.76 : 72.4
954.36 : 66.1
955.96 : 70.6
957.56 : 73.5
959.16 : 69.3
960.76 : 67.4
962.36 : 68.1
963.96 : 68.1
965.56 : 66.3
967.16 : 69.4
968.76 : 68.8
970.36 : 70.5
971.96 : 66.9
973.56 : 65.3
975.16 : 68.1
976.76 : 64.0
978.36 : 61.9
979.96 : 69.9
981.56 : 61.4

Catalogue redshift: 0.000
